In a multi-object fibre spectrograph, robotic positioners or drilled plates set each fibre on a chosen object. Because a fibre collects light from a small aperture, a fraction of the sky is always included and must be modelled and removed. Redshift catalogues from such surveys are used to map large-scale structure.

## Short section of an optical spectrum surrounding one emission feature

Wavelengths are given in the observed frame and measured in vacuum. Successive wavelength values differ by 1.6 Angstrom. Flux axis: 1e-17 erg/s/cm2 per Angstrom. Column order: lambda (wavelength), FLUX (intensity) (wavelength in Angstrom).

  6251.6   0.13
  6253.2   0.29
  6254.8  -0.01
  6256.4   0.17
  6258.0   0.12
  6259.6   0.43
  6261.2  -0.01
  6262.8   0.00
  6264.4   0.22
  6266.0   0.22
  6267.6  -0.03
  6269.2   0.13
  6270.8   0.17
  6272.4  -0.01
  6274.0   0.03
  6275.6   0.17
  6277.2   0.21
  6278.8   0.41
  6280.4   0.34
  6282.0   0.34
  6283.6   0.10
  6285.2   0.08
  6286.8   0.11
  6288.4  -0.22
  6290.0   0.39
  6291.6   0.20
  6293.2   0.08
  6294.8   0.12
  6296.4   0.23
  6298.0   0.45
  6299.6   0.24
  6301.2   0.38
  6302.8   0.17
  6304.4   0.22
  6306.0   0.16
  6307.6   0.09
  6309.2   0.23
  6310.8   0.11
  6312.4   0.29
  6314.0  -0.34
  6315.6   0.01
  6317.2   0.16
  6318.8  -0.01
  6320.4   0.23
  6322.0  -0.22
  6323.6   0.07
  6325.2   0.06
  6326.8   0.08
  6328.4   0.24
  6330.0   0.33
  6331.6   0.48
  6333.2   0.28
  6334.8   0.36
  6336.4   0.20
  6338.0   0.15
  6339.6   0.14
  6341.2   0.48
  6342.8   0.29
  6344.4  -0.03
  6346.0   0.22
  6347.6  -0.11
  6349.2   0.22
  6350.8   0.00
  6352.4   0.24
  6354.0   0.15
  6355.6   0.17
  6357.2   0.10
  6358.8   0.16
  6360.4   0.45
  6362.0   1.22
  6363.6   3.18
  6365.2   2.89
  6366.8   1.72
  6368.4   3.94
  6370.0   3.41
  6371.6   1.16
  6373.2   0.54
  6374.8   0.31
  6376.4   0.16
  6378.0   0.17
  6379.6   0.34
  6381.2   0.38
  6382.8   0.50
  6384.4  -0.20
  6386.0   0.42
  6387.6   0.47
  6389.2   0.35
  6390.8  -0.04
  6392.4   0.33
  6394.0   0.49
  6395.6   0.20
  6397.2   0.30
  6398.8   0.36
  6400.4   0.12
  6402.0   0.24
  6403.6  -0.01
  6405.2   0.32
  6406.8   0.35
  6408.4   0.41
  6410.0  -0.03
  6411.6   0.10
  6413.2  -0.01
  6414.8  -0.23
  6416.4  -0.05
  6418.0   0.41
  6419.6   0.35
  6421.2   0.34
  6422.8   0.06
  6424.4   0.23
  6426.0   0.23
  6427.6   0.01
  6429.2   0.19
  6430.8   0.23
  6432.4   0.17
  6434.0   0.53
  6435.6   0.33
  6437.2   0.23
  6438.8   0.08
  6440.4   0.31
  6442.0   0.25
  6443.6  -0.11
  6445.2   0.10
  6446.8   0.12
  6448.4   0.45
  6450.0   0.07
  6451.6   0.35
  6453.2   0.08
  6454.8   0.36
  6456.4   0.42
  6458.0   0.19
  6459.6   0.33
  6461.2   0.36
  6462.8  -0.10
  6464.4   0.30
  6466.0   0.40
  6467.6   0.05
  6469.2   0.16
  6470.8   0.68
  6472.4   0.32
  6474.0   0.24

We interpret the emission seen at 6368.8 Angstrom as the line [O II] 3727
